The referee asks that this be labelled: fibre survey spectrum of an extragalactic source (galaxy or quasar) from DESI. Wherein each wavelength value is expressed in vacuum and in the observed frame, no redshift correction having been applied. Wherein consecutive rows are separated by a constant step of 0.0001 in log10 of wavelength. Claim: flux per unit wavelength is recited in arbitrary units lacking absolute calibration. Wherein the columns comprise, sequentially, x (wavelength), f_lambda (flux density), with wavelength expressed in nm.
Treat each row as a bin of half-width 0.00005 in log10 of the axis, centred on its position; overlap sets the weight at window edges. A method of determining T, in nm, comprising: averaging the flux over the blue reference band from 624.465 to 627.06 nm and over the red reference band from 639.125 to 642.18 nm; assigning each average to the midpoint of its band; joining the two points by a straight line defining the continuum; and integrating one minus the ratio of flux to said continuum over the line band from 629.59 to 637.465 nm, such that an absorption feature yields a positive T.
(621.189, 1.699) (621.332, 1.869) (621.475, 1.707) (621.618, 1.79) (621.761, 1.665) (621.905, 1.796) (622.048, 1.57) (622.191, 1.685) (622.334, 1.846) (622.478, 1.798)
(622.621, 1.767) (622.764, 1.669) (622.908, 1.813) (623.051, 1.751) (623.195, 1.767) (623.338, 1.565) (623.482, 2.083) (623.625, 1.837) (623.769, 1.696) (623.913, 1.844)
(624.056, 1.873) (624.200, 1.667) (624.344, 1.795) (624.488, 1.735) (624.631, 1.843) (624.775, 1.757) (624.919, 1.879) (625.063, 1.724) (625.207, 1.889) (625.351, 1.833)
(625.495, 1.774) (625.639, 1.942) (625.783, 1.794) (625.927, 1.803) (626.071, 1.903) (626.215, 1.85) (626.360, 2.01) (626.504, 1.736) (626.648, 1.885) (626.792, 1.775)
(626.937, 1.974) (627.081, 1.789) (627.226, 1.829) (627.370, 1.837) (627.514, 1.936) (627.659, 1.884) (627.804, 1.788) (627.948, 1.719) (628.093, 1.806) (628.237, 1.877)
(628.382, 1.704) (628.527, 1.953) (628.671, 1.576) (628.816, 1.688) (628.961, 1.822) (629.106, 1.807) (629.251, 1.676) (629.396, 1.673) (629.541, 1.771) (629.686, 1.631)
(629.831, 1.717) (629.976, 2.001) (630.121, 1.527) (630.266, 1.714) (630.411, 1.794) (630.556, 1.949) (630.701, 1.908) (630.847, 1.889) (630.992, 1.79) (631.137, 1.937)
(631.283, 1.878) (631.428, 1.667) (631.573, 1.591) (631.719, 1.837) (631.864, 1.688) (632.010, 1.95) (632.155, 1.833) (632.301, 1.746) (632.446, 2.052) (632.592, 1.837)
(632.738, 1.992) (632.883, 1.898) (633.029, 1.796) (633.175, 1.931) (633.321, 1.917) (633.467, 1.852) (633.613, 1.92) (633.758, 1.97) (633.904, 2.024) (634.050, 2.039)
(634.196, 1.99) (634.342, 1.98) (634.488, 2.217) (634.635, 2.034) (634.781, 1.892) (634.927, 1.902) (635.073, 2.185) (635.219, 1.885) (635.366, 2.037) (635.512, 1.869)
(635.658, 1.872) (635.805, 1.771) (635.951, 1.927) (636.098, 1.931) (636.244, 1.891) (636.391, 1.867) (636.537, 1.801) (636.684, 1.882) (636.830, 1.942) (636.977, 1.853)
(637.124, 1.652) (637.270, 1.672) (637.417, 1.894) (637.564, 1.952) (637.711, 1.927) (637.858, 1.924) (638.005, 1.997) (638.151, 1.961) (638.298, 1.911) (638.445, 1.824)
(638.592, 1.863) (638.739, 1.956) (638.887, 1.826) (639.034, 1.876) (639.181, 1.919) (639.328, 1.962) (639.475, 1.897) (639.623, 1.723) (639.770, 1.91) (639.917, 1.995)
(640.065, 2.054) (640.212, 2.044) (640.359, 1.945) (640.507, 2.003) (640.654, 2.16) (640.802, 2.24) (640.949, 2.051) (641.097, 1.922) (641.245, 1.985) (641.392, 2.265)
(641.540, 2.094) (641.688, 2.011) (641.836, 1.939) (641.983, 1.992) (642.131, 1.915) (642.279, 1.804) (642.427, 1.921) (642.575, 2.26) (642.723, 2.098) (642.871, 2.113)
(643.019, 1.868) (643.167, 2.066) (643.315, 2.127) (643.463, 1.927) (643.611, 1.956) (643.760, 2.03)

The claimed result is 0.21 nm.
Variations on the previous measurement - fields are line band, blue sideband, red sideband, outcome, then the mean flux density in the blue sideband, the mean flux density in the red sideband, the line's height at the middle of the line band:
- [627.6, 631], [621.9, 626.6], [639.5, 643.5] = 0.15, 1.8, 2.02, 1.86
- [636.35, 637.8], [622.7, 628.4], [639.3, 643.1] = 0.08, 1.82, 2.01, 1.96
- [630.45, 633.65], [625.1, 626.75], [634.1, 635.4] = 0.18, 1.85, 2.01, 1.96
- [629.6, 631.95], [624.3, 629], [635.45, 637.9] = 0.07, 1.82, 1.86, 1.84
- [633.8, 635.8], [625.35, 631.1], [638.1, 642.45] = -0.10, 1.81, 1.97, 1.89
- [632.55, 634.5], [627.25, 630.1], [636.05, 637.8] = -0.13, 1.78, 1.85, 1.82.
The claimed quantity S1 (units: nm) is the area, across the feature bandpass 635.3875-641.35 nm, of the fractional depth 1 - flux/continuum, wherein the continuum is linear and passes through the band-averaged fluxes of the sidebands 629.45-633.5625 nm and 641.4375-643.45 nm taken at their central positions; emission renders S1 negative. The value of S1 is 0.08 nm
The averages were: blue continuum 1.82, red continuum 2.02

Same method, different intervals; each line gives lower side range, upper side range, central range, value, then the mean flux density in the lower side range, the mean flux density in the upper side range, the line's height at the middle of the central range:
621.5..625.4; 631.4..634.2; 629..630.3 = 0.08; 1.77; 1.88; 1.84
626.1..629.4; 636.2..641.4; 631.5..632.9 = 0.01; 1.81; 1.93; 1.86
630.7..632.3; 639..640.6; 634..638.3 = -0.09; 1.81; 1.94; 1.88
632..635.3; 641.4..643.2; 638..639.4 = 0.06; 1.95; 2.01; 1.99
